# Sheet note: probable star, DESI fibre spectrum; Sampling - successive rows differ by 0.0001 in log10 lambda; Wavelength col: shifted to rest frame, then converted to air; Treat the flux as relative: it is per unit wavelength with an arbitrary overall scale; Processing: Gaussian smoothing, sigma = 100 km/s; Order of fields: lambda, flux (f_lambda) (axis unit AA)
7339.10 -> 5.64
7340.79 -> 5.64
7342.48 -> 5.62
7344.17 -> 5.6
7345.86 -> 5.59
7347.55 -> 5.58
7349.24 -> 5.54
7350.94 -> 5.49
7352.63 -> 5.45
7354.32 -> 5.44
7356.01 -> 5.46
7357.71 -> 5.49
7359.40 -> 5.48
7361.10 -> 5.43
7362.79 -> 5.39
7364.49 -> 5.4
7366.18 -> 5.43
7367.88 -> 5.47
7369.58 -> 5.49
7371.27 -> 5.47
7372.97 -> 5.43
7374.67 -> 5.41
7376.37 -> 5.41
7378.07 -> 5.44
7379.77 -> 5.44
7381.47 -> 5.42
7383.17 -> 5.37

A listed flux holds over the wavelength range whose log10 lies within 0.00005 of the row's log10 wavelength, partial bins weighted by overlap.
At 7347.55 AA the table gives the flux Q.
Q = 5.58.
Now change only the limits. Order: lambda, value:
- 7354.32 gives 5.44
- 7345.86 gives 5.59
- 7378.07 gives 5.44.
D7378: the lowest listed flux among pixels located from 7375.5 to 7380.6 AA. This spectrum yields 5.41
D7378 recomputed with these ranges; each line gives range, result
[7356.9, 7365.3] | 5.39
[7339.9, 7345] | 5.6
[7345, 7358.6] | 5.44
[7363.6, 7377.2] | 5.4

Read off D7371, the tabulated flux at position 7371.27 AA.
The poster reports 5.47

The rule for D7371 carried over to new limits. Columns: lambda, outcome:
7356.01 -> 5.46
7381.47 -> 5.42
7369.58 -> 5.49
